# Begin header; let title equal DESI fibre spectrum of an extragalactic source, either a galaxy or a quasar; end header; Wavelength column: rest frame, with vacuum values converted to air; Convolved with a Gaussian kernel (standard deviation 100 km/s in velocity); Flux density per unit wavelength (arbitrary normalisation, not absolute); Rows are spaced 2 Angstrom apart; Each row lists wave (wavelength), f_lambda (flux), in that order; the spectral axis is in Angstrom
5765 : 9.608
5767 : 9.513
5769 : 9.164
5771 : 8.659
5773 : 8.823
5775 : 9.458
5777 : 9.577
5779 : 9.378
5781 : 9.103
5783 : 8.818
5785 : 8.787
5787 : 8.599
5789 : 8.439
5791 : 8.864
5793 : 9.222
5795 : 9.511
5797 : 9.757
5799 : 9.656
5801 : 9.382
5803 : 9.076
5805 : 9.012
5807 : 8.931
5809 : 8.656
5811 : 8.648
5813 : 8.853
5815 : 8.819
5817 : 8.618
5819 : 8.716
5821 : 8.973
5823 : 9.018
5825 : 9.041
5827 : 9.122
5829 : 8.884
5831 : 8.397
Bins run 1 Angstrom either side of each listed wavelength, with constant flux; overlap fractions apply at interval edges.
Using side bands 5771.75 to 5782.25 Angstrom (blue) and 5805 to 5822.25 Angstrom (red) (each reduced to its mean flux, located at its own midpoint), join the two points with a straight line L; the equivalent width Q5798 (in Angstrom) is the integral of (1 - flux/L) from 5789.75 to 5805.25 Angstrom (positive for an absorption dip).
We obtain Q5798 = -0.6 Angstrom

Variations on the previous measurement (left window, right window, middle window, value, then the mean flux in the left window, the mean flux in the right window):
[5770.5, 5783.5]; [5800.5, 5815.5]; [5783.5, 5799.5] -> -0.1 Angstrom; 9.15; 8.91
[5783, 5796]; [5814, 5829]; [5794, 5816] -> -0.5 Angstrom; 8.9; 8.9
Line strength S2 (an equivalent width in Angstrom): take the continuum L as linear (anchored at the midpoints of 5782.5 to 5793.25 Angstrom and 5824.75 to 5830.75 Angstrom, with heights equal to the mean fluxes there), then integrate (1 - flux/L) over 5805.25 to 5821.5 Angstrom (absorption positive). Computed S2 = 0.2 Angstrom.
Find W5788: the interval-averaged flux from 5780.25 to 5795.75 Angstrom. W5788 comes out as 8.91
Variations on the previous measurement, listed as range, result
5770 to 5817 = 9.04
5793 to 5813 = 9.17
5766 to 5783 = 9.19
